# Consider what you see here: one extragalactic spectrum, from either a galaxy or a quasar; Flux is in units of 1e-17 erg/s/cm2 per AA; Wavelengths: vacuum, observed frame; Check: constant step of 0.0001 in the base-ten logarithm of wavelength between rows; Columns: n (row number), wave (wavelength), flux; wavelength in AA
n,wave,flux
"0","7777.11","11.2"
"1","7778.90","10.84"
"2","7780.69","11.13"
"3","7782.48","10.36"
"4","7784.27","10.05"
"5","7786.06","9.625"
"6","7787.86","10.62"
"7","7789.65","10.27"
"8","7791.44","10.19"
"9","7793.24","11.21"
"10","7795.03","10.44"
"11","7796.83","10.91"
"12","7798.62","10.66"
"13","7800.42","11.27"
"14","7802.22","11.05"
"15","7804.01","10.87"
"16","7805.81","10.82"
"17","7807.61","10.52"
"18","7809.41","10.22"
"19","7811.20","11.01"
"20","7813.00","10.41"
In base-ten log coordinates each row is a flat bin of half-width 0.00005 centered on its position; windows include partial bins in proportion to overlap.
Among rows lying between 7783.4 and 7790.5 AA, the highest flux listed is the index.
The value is 10.62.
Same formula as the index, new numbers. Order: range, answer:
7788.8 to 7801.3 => 11.27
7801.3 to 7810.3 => 11.05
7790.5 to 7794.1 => 11.21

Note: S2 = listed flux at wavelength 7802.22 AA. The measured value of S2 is 11.05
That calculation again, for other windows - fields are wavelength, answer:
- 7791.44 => 10.19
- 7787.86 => 10.62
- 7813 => 10.41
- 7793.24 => 11.21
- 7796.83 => 10.91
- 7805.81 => 10.82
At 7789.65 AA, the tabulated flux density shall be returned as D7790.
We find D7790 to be 10.27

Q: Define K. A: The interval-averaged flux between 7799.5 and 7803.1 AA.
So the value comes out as 11.1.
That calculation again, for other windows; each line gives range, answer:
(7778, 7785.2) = 10.6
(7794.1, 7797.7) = 10.7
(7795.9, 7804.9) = 10.9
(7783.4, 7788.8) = 10.1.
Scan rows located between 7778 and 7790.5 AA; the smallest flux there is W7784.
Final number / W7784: 9.625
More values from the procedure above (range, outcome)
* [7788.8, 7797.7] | 10.19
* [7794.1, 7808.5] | 10.44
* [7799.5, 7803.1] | 11.05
